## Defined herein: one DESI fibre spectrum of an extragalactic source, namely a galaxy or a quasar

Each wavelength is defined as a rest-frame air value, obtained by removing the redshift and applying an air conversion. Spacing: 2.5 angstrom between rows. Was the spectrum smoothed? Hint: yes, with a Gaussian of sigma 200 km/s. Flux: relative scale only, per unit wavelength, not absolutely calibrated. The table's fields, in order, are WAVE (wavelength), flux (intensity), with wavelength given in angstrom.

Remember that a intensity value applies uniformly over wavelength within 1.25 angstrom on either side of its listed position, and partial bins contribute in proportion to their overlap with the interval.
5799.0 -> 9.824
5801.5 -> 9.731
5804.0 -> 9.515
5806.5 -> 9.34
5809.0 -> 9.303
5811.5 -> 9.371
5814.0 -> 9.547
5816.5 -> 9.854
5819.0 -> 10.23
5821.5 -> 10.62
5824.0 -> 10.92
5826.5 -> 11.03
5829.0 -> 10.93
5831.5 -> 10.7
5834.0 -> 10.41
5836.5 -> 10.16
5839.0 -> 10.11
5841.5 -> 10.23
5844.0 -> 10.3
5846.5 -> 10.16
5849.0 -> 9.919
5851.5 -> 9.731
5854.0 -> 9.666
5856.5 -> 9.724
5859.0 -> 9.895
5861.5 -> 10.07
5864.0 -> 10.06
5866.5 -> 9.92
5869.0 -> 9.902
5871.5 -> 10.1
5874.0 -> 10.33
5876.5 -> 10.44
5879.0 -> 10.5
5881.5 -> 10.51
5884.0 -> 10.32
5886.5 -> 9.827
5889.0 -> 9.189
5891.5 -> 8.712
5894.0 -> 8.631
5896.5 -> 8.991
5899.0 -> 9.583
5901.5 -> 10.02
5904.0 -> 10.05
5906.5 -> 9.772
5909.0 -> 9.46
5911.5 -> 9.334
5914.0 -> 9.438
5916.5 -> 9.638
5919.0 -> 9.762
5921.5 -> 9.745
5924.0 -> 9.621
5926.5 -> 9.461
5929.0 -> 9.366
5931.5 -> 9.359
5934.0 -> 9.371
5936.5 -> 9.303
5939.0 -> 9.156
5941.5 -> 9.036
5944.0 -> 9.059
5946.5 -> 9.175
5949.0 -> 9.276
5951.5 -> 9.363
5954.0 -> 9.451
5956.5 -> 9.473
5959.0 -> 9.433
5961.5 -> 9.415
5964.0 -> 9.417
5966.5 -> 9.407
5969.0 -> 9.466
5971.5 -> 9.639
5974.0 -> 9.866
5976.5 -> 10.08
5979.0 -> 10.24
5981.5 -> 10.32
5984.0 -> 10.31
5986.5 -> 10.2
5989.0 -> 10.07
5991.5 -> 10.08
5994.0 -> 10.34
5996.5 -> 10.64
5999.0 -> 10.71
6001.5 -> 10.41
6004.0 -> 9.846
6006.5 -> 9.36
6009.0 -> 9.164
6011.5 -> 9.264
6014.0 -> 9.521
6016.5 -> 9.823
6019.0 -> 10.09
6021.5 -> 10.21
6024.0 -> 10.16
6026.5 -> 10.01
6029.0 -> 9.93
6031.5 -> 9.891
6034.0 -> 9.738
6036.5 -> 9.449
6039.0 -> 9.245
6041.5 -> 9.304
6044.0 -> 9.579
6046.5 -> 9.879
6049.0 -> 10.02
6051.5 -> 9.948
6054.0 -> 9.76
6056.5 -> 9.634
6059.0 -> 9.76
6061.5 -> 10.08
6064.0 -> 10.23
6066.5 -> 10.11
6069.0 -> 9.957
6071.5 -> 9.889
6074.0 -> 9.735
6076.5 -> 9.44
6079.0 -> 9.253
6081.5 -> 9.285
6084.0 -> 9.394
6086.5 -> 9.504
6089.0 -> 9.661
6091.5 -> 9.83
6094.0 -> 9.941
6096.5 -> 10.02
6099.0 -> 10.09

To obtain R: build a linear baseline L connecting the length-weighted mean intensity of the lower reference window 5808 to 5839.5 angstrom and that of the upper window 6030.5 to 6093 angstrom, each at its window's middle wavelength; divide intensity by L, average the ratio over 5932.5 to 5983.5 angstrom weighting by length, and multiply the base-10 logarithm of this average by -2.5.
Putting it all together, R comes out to 0.05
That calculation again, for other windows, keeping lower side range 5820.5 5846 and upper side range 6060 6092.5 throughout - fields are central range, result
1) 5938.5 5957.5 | 0.10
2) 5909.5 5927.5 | 0.07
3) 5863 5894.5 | 0.05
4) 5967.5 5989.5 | 0.00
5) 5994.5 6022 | 0.00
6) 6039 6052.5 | 0.01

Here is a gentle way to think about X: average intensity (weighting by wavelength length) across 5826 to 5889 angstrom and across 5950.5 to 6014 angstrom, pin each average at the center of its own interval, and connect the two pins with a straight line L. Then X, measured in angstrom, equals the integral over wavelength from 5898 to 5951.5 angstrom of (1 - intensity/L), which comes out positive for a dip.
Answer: 2.8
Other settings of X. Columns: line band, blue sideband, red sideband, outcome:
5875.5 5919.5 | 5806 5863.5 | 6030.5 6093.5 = 1.4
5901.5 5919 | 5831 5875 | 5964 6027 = 0.6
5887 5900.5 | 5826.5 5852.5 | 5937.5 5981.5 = 1.2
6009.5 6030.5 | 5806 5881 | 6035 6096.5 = -0.1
